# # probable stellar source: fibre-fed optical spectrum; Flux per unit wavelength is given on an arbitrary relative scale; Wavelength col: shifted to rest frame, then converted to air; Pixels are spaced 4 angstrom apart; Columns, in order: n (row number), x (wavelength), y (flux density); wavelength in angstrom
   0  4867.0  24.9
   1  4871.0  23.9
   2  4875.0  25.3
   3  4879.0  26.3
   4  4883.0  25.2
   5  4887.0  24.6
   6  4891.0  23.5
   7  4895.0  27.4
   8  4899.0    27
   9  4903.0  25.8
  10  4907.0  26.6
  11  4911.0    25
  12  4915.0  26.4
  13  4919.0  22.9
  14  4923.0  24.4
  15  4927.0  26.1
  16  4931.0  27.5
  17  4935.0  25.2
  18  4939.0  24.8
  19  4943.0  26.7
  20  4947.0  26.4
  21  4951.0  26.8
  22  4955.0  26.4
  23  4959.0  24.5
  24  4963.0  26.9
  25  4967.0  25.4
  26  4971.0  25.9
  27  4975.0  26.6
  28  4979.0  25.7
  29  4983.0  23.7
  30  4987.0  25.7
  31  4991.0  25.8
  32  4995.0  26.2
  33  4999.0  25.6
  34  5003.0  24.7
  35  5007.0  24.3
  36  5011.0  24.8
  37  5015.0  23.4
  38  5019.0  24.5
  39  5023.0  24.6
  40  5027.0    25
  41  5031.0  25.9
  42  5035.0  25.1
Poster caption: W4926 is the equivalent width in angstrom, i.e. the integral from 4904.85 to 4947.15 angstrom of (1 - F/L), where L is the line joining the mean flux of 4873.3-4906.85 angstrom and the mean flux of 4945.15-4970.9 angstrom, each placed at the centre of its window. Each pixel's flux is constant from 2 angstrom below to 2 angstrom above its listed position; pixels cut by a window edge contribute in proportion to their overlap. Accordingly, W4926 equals 0.5 angstrom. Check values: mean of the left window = 25.7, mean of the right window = 26.1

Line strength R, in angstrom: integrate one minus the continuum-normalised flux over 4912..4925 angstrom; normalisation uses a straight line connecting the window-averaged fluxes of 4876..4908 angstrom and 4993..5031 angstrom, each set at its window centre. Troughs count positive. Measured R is 0.49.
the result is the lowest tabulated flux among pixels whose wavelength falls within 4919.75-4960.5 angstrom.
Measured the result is 24.4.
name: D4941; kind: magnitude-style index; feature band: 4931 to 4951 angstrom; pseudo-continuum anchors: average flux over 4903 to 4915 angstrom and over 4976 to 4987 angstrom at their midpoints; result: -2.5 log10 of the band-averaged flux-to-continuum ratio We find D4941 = -0.02 mag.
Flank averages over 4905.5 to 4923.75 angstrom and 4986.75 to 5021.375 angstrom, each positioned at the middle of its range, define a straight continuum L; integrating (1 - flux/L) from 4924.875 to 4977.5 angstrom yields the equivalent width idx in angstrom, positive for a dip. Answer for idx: -2.2 angstrom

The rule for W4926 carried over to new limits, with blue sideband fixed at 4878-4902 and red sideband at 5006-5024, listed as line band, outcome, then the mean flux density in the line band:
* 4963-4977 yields -0.7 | 26.1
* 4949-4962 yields -0.5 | 26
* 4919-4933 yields -0.2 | 25.6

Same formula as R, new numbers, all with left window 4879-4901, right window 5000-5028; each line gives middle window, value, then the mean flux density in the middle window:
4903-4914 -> -0.18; 25.9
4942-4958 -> -0.87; 26.4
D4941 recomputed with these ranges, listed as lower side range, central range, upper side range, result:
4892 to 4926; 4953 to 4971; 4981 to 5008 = -0.02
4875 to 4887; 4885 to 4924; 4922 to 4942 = 0.01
